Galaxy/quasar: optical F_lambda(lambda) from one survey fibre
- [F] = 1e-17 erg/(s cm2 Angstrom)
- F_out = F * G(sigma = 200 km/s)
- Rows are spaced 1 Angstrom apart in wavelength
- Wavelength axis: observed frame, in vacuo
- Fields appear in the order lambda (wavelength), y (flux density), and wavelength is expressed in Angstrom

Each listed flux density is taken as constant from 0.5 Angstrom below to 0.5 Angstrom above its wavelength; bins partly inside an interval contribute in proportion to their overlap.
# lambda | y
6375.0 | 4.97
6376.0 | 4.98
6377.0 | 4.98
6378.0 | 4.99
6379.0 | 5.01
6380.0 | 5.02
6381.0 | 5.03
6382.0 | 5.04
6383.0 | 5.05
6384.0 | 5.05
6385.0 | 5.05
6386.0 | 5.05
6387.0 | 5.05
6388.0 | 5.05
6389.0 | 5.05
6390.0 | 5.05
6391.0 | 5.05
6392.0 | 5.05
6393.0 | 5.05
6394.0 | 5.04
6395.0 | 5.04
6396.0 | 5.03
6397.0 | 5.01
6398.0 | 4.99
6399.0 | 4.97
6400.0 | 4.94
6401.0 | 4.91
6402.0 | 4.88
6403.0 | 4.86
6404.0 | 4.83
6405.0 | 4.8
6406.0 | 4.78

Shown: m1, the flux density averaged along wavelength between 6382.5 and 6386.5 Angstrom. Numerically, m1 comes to 5.05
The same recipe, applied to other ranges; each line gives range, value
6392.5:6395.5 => 5.04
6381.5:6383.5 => 5.04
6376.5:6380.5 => 5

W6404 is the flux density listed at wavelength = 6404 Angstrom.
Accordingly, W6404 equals 4.83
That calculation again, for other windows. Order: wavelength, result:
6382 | 5.04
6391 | 5.05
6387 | 5.05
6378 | 4.99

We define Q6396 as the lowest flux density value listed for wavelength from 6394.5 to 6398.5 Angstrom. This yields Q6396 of 4.99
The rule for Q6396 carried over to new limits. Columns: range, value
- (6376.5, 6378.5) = 4.98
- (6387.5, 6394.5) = 5.04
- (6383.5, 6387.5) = 5.05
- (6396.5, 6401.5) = 4.91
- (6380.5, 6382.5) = 5.03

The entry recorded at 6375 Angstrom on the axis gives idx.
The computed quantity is 4.97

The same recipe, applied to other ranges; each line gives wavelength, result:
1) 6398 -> 4.99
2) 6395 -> 5.04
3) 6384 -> 5.05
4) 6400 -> 4.94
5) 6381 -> 5.03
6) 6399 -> 4.97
